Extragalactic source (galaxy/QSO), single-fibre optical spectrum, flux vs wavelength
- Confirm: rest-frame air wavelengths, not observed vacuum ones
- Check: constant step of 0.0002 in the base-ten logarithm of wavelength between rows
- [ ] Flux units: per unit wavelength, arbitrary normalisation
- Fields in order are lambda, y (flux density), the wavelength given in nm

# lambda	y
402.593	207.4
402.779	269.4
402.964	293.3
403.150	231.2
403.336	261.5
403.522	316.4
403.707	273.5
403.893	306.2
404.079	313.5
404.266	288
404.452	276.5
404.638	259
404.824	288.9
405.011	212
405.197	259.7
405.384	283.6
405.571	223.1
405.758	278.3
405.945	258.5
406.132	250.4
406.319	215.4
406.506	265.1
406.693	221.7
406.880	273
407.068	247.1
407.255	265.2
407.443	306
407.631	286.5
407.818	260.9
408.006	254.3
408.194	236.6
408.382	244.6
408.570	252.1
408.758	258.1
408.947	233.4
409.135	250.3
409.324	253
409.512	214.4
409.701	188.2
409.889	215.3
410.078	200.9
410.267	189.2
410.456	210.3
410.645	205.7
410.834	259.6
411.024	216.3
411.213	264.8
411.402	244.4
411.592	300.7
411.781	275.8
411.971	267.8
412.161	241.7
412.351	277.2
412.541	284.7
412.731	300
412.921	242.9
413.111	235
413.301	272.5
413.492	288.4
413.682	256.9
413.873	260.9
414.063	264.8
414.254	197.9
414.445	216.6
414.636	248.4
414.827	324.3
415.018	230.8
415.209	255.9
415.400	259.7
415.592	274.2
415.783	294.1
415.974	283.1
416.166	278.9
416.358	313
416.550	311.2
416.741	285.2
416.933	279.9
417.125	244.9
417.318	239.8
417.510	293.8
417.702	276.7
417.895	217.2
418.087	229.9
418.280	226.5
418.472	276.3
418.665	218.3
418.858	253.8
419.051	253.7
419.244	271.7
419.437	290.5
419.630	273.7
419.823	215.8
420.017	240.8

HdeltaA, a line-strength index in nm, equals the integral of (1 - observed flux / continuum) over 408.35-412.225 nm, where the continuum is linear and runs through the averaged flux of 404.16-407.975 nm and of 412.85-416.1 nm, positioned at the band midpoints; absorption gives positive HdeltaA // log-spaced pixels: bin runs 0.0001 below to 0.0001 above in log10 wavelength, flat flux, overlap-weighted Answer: 0.34 nm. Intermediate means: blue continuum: 261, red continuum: 260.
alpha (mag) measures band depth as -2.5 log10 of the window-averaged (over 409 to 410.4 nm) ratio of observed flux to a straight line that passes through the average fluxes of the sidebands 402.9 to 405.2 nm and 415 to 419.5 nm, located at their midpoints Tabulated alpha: 0.25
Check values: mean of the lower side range 276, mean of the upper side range 265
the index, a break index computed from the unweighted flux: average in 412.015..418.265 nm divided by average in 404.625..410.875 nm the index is 1.1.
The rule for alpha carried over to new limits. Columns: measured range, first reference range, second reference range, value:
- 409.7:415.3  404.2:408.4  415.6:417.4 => 0.10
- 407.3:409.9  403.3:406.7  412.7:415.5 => 0.06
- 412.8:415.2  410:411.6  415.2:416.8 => 0.04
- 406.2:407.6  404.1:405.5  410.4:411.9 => 0.02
